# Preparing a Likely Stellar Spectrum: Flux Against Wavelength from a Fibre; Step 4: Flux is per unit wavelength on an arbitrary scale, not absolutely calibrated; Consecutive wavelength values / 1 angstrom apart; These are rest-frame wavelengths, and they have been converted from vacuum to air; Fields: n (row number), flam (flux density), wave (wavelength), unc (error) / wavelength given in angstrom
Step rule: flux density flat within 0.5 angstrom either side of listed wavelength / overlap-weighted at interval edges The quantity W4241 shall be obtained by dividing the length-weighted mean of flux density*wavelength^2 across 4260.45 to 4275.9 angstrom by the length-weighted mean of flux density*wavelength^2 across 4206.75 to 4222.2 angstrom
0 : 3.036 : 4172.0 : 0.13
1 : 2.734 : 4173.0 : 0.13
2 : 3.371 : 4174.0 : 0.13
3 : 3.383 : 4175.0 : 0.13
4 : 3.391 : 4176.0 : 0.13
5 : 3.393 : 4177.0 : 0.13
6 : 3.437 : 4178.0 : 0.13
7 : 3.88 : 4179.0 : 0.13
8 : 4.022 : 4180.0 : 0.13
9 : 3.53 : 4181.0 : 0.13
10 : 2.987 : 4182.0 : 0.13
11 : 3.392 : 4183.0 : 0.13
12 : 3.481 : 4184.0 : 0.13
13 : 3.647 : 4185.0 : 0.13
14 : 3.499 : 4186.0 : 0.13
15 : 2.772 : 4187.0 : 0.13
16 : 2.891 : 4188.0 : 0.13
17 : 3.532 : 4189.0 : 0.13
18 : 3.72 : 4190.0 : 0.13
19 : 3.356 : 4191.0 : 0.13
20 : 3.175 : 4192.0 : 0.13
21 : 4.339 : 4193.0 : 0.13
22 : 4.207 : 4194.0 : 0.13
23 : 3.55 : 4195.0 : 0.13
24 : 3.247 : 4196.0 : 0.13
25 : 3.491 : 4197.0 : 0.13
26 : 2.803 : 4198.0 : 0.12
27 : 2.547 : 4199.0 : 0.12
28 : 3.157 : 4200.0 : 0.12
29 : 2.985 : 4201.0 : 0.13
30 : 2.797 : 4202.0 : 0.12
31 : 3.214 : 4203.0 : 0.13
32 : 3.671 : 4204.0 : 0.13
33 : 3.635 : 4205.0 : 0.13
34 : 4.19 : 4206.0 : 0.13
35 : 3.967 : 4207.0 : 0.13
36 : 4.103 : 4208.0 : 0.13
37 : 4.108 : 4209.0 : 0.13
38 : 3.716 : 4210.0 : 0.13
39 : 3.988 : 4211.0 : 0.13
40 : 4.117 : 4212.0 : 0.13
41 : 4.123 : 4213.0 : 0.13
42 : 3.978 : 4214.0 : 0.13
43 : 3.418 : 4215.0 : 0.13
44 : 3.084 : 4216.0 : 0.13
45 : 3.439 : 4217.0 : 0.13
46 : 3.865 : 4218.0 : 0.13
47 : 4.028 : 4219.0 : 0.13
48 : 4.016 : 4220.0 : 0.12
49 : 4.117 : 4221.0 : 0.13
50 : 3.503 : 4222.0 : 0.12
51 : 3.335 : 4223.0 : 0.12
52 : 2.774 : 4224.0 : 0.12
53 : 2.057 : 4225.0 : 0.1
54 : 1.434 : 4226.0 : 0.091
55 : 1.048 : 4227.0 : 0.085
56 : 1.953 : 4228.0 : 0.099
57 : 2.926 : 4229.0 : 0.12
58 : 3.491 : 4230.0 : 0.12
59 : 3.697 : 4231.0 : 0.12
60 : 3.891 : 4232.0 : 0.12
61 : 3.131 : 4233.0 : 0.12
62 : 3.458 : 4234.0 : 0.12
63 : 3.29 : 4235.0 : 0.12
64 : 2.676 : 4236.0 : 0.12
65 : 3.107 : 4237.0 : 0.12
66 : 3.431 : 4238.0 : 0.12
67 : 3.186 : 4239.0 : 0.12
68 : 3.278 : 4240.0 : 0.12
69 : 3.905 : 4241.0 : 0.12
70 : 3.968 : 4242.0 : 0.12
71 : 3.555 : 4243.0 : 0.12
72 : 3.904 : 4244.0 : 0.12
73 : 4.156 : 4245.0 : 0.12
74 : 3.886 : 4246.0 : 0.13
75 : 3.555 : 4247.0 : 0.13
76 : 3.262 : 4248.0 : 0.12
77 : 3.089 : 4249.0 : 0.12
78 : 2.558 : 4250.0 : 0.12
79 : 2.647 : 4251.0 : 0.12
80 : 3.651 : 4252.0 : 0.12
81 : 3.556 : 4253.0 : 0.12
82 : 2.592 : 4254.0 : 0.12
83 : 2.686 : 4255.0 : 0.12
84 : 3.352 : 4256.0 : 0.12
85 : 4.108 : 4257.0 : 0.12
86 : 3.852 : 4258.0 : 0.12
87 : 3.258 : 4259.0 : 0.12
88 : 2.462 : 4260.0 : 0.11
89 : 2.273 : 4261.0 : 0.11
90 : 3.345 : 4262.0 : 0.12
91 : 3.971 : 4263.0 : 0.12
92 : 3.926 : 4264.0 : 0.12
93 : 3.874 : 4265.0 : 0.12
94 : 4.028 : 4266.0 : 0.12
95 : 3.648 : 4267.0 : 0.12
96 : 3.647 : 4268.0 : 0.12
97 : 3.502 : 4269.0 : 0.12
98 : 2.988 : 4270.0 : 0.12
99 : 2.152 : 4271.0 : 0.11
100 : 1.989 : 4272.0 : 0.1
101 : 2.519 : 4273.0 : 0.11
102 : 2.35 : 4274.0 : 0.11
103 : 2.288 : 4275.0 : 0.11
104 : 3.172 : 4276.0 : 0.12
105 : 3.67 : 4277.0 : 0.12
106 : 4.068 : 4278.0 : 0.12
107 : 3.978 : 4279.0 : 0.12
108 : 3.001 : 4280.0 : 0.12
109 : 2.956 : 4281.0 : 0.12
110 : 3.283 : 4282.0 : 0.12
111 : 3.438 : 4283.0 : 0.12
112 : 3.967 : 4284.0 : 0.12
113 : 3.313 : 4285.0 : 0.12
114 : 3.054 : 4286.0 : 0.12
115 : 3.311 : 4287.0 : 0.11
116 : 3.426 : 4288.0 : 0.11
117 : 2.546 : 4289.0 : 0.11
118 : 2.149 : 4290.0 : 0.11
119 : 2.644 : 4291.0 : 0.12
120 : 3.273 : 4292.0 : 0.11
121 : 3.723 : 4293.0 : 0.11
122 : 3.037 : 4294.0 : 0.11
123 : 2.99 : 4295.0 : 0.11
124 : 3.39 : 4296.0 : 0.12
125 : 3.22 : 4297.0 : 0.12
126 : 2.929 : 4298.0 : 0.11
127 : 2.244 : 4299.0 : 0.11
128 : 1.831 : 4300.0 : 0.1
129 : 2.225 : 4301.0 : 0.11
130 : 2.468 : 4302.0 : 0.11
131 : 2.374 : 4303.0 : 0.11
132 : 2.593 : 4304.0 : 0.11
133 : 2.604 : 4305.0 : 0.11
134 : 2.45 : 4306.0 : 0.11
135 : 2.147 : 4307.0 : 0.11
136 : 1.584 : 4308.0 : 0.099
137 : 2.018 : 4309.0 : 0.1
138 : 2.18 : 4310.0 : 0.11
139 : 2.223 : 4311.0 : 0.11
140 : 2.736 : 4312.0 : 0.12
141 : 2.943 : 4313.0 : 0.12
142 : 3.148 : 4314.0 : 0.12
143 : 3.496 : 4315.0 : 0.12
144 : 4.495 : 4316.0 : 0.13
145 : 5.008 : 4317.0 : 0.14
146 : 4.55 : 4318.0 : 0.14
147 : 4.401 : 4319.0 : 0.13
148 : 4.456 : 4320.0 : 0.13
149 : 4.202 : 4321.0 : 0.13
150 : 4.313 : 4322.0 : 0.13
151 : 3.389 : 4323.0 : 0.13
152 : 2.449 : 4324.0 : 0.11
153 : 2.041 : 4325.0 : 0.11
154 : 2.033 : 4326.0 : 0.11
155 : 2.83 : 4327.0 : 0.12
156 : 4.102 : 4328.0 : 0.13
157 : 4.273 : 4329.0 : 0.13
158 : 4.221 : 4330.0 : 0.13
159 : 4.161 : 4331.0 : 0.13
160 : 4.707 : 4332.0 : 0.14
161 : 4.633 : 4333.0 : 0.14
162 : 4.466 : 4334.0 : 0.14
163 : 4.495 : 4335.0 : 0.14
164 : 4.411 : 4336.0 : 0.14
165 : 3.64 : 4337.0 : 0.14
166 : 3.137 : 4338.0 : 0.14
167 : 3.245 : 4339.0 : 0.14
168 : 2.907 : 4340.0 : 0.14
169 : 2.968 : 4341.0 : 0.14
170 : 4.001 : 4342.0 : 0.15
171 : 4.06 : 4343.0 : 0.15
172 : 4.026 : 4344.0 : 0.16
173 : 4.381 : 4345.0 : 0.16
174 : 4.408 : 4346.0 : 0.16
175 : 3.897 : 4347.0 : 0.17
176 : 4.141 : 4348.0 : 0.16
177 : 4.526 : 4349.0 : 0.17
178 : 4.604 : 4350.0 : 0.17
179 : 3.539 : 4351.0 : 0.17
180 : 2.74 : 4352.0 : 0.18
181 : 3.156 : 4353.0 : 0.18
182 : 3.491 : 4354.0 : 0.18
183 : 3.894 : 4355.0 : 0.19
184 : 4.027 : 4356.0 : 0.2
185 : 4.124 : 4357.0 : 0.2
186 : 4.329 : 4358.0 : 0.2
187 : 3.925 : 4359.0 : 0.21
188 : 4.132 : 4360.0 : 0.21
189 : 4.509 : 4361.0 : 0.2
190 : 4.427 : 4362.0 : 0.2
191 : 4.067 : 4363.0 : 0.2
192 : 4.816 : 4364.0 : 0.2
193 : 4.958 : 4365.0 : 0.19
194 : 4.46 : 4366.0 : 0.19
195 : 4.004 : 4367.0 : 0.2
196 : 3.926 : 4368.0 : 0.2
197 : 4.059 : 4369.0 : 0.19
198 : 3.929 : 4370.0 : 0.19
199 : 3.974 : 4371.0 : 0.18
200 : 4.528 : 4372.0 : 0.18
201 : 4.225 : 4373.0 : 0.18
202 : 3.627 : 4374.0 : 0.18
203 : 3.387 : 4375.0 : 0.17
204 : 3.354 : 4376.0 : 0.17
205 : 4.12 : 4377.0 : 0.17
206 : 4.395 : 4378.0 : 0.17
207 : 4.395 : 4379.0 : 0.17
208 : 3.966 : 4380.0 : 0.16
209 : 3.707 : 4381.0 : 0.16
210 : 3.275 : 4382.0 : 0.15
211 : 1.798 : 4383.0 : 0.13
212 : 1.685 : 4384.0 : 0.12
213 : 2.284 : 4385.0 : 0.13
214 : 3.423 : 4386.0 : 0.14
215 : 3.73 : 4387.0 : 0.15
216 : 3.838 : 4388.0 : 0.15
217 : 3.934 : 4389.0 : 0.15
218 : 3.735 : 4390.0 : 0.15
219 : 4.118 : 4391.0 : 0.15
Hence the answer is 0.82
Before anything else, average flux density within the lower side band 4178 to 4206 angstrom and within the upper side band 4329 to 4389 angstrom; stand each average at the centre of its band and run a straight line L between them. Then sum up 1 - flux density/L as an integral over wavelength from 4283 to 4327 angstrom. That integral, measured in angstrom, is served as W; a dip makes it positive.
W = 8.5 angstrom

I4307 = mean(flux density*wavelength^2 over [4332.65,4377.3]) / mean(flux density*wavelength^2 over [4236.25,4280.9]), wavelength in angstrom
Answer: 1.3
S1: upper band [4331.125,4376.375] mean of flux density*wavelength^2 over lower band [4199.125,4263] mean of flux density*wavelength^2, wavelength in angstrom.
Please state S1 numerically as 1.27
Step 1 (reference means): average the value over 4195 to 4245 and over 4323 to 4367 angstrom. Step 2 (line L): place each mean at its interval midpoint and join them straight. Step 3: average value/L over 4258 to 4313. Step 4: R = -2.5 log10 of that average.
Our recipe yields 0.23 mag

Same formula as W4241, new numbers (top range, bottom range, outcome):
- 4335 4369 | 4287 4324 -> 1.34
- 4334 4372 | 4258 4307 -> 1.36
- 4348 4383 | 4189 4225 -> 1.20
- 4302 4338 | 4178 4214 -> 1.02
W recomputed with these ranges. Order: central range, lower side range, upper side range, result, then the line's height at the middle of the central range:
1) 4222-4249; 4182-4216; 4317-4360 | 3.3 angstrom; 3.61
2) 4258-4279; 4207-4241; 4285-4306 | -1.3 angstrom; 3.01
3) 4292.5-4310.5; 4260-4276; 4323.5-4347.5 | 4.4 angstrom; 3.4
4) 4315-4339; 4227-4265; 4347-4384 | -1.2 angstrom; 3.73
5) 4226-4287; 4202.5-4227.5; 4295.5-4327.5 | 0.4 angstrom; 3.26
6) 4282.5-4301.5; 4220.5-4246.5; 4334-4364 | 3.1 angstrom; 3.57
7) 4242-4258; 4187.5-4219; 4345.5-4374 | 1.4 angstrom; 3.73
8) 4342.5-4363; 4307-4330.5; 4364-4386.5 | -2.6 angstrom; 3.57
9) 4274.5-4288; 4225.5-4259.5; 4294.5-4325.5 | -1.1 angstrom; 3.1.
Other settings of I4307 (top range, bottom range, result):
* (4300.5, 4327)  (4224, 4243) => 1.04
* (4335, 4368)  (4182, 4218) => 1.21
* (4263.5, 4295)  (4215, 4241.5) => 1.03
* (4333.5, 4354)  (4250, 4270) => 1.19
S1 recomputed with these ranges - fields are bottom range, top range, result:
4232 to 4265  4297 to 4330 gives 0.93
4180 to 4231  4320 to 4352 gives 1.20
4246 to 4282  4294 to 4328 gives 0.95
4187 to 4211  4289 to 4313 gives 0.77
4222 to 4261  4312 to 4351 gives 1.27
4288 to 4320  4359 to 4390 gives 1.35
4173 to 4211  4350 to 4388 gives 1.19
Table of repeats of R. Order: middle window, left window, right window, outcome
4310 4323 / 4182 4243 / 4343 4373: 0.04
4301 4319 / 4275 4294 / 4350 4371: 0.21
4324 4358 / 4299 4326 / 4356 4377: -0.06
